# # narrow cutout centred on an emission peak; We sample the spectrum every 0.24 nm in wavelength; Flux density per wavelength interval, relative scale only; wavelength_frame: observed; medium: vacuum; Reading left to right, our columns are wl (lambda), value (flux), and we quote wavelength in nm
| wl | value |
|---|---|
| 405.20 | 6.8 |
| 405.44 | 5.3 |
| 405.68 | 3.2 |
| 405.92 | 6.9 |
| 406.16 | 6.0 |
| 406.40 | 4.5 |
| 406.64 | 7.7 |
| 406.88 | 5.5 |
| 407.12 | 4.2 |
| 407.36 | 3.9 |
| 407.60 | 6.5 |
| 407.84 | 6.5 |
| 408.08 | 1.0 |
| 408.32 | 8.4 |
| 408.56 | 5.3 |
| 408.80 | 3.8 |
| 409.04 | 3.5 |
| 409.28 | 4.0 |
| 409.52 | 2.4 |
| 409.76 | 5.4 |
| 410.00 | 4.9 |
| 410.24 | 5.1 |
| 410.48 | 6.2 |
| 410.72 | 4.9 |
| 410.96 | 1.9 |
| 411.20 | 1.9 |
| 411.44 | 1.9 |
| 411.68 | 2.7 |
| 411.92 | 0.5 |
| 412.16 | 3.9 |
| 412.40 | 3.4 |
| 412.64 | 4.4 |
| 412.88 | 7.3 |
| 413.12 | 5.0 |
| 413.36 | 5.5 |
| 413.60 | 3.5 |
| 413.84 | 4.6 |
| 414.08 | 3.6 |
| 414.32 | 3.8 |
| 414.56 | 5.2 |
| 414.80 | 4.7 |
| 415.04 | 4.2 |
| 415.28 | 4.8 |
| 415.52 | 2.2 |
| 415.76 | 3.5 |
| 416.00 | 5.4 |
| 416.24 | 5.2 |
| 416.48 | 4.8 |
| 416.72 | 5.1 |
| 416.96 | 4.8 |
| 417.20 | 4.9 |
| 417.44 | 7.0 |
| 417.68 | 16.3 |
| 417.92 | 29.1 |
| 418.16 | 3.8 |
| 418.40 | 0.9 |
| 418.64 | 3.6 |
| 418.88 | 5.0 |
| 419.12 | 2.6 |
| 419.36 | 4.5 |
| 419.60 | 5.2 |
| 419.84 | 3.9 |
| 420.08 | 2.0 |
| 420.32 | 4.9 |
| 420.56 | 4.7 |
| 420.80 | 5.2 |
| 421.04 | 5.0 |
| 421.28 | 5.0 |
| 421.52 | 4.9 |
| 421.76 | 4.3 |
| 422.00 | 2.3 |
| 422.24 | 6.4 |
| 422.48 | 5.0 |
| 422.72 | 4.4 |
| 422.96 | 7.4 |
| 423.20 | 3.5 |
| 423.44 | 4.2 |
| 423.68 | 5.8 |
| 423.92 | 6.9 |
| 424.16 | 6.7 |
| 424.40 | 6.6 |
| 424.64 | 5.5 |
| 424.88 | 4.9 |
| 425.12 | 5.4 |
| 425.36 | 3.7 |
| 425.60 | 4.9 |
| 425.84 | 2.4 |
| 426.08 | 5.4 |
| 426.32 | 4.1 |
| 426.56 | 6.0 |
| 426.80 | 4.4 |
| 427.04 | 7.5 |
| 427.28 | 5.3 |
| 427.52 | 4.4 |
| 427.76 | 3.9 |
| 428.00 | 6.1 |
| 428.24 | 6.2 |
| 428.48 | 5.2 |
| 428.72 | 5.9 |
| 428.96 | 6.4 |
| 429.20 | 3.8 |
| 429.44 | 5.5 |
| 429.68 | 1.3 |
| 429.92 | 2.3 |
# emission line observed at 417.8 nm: [O II] 3727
